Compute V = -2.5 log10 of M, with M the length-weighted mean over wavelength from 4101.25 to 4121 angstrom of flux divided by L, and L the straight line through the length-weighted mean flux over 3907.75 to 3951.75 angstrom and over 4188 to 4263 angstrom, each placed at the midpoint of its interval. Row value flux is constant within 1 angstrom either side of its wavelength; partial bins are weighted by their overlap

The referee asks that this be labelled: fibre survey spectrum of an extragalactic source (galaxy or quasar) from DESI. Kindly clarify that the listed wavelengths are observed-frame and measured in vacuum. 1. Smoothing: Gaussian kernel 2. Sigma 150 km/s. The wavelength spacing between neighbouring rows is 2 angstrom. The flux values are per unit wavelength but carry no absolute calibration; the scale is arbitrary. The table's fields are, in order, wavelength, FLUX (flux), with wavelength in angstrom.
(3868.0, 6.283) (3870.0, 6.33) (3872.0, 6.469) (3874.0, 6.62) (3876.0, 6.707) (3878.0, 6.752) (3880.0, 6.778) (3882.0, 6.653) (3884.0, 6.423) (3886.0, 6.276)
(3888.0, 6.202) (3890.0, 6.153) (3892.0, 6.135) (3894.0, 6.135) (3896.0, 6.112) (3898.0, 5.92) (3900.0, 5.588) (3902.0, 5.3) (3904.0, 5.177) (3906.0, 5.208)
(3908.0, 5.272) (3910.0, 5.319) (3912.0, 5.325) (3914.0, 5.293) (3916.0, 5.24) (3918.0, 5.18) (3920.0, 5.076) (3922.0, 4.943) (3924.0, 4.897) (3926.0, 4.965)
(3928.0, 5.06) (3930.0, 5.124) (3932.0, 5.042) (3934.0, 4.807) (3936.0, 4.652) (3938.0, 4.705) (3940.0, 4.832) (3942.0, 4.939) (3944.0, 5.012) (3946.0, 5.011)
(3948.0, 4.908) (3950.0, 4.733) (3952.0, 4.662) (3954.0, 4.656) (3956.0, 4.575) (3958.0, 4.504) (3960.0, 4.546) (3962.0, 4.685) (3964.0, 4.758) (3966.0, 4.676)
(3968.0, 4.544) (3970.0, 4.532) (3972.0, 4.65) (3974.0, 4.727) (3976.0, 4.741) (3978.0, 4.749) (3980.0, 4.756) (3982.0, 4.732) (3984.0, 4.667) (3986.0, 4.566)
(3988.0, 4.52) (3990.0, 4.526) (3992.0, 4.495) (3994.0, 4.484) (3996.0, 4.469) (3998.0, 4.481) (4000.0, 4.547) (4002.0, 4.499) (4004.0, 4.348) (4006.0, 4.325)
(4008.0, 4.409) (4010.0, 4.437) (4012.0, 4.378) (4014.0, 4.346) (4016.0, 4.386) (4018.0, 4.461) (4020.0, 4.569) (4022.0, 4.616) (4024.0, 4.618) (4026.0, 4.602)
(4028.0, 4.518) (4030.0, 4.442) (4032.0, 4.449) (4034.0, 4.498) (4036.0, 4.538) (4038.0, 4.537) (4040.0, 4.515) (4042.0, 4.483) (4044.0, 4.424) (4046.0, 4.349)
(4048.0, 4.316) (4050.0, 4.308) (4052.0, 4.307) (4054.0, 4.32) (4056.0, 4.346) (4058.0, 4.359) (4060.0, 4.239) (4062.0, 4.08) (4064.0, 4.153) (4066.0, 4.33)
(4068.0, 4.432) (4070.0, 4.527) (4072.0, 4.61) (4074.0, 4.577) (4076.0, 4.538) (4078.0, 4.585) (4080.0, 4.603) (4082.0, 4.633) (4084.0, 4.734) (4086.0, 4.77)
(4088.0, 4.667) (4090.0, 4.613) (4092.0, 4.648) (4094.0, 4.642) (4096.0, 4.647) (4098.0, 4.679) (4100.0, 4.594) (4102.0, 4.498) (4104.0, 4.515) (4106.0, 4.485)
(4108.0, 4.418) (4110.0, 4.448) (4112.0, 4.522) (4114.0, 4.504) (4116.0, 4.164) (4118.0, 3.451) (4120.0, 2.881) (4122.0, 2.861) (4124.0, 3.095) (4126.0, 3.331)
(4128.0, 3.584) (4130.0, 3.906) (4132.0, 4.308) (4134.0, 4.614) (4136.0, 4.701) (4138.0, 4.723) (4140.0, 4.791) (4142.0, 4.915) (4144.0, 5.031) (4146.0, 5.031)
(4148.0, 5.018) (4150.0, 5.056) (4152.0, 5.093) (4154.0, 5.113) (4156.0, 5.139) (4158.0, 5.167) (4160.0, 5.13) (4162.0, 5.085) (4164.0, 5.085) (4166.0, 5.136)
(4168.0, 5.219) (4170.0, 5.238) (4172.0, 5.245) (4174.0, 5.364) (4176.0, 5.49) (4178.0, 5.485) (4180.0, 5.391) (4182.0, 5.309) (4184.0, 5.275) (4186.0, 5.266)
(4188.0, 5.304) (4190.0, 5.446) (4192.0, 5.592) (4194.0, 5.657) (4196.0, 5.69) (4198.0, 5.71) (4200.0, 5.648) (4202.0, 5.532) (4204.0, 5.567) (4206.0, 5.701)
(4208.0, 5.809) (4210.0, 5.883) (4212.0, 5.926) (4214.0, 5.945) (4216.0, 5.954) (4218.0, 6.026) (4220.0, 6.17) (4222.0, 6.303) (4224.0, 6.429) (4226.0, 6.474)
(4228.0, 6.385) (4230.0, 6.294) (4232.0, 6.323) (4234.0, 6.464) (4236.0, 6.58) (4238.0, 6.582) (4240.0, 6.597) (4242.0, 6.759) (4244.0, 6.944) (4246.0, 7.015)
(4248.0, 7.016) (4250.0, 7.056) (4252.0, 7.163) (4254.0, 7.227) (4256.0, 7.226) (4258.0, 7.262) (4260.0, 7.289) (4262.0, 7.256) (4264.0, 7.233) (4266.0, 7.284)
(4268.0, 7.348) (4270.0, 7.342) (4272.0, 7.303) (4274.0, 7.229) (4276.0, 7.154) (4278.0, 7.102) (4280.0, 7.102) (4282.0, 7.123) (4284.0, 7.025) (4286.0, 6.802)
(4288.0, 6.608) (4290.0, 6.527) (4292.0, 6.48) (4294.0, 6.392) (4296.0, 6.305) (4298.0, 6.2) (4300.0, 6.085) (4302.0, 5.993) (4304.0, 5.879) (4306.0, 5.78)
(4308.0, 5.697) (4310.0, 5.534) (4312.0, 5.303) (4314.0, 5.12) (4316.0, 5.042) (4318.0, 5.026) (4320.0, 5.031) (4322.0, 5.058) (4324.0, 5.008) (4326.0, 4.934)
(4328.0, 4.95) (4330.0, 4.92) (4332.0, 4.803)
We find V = 0.358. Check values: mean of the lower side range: 5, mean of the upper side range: 6.33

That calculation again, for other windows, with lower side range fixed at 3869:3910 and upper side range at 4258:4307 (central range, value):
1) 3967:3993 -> 0.33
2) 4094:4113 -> 0.39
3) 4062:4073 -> 0.41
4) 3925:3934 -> 0.22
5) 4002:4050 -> 0.38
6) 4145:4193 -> 0.25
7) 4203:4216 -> 0.15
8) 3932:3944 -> 0.27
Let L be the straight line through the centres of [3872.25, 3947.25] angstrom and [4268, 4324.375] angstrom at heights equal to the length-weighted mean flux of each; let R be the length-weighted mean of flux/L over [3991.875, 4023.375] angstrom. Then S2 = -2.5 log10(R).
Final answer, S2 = 0.27 mag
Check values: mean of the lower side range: 5.54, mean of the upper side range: 6.22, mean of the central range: 4.45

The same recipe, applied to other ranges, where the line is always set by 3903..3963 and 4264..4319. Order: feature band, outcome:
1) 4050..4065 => 0.27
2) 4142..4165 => 0.15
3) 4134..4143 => 0.21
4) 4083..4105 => 0.21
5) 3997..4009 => 0.18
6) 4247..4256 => -0.14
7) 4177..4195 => 0.11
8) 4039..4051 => 0.22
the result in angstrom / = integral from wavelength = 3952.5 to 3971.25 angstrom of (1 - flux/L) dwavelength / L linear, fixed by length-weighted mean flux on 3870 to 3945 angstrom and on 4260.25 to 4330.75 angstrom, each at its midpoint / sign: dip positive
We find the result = 3.5 angstrom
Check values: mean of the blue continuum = 5.59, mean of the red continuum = 6.22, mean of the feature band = 4.61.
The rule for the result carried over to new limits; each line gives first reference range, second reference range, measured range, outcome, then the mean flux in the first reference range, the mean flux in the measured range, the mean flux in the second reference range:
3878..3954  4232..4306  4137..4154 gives 3.7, 5.39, 4.97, 6.84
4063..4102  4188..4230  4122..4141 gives 3.9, 4.58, 4.05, 5.89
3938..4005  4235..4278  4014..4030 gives 1.8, 4.65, 4.52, 7.09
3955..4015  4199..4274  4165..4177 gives 1.5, 4.56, 5.28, 6.58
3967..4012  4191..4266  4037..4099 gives 8.1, 4.55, 4.48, 6.41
